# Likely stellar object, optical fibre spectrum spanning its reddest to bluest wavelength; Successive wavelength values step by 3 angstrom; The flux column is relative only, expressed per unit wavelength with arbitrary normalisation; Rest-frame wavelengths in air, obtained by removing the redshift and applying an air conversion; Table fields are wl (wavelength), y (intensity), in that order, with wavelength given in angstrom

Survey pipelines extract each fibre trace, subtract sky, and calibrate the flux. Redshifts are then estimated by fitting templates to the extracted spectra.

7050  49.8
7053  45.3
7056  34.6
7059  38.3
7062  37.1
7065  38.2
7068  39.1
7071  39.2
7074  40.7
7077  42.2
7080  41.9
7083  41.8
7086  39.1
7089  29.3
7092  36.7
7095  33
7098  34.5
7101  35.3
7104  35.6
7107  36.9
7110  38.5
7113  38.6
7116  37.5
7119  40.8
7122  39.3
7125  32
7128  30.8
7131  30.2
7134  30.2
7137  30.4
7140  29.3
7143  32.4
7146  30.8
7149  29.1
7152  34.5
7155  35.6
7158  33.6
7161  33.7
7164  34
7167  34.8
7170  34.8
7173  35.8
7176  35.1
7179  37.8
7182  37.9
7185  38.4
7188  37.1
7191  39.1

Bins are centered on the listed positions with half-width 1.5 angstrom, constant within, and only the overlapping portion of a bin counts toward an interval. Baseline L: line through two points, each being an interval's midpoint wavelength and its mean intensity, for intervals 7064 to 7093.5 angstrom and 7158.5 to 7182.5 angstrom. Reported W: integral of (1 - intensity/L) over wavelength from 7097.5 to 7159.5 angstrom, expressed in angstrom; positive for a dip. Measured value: 4.8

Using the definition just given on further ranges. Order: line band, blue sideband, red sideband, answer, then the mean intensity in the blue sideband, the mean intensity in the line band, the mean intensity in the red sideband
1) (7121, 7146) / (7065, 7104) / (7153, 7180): 3.1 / 37.7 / 31.6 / 35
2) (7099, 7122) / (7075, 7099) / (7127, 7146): -2.4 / 37.4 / 37.6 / 30.6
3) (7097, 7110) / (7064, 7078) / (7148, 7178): 0.7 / 39.9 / 36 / 34.2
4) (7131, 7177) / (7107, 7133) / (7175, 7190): 4.9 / 35.9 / 32.8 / 37.4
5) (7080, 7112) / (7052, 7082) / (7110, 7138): 0.6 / 39.6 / 36.4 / 34.7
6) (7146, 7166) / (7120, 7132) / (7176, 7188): 1.4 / 33.5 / 33.3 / 37.5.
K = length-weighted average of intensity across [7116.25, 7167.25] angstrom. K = 33.1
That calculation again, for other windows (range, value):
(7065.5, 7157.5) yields 35.5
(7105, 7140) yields 34.8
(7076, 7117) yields 37.1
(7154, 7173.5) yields 34.5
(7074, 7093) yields 38.7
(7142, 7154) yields 31.8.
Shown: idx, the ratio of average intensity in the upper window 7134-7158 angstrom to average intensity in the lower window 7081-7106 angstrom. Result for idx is 0.89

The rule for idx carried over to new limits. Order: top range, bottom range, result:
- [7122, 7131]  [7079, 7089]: 0.83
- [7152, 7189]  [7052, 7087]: 0.90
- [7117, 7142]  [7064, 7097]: 0.86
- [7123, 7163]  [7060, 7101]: 0.84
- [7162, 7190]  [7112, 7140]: 1.06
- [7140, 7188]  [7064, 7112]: 0.92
